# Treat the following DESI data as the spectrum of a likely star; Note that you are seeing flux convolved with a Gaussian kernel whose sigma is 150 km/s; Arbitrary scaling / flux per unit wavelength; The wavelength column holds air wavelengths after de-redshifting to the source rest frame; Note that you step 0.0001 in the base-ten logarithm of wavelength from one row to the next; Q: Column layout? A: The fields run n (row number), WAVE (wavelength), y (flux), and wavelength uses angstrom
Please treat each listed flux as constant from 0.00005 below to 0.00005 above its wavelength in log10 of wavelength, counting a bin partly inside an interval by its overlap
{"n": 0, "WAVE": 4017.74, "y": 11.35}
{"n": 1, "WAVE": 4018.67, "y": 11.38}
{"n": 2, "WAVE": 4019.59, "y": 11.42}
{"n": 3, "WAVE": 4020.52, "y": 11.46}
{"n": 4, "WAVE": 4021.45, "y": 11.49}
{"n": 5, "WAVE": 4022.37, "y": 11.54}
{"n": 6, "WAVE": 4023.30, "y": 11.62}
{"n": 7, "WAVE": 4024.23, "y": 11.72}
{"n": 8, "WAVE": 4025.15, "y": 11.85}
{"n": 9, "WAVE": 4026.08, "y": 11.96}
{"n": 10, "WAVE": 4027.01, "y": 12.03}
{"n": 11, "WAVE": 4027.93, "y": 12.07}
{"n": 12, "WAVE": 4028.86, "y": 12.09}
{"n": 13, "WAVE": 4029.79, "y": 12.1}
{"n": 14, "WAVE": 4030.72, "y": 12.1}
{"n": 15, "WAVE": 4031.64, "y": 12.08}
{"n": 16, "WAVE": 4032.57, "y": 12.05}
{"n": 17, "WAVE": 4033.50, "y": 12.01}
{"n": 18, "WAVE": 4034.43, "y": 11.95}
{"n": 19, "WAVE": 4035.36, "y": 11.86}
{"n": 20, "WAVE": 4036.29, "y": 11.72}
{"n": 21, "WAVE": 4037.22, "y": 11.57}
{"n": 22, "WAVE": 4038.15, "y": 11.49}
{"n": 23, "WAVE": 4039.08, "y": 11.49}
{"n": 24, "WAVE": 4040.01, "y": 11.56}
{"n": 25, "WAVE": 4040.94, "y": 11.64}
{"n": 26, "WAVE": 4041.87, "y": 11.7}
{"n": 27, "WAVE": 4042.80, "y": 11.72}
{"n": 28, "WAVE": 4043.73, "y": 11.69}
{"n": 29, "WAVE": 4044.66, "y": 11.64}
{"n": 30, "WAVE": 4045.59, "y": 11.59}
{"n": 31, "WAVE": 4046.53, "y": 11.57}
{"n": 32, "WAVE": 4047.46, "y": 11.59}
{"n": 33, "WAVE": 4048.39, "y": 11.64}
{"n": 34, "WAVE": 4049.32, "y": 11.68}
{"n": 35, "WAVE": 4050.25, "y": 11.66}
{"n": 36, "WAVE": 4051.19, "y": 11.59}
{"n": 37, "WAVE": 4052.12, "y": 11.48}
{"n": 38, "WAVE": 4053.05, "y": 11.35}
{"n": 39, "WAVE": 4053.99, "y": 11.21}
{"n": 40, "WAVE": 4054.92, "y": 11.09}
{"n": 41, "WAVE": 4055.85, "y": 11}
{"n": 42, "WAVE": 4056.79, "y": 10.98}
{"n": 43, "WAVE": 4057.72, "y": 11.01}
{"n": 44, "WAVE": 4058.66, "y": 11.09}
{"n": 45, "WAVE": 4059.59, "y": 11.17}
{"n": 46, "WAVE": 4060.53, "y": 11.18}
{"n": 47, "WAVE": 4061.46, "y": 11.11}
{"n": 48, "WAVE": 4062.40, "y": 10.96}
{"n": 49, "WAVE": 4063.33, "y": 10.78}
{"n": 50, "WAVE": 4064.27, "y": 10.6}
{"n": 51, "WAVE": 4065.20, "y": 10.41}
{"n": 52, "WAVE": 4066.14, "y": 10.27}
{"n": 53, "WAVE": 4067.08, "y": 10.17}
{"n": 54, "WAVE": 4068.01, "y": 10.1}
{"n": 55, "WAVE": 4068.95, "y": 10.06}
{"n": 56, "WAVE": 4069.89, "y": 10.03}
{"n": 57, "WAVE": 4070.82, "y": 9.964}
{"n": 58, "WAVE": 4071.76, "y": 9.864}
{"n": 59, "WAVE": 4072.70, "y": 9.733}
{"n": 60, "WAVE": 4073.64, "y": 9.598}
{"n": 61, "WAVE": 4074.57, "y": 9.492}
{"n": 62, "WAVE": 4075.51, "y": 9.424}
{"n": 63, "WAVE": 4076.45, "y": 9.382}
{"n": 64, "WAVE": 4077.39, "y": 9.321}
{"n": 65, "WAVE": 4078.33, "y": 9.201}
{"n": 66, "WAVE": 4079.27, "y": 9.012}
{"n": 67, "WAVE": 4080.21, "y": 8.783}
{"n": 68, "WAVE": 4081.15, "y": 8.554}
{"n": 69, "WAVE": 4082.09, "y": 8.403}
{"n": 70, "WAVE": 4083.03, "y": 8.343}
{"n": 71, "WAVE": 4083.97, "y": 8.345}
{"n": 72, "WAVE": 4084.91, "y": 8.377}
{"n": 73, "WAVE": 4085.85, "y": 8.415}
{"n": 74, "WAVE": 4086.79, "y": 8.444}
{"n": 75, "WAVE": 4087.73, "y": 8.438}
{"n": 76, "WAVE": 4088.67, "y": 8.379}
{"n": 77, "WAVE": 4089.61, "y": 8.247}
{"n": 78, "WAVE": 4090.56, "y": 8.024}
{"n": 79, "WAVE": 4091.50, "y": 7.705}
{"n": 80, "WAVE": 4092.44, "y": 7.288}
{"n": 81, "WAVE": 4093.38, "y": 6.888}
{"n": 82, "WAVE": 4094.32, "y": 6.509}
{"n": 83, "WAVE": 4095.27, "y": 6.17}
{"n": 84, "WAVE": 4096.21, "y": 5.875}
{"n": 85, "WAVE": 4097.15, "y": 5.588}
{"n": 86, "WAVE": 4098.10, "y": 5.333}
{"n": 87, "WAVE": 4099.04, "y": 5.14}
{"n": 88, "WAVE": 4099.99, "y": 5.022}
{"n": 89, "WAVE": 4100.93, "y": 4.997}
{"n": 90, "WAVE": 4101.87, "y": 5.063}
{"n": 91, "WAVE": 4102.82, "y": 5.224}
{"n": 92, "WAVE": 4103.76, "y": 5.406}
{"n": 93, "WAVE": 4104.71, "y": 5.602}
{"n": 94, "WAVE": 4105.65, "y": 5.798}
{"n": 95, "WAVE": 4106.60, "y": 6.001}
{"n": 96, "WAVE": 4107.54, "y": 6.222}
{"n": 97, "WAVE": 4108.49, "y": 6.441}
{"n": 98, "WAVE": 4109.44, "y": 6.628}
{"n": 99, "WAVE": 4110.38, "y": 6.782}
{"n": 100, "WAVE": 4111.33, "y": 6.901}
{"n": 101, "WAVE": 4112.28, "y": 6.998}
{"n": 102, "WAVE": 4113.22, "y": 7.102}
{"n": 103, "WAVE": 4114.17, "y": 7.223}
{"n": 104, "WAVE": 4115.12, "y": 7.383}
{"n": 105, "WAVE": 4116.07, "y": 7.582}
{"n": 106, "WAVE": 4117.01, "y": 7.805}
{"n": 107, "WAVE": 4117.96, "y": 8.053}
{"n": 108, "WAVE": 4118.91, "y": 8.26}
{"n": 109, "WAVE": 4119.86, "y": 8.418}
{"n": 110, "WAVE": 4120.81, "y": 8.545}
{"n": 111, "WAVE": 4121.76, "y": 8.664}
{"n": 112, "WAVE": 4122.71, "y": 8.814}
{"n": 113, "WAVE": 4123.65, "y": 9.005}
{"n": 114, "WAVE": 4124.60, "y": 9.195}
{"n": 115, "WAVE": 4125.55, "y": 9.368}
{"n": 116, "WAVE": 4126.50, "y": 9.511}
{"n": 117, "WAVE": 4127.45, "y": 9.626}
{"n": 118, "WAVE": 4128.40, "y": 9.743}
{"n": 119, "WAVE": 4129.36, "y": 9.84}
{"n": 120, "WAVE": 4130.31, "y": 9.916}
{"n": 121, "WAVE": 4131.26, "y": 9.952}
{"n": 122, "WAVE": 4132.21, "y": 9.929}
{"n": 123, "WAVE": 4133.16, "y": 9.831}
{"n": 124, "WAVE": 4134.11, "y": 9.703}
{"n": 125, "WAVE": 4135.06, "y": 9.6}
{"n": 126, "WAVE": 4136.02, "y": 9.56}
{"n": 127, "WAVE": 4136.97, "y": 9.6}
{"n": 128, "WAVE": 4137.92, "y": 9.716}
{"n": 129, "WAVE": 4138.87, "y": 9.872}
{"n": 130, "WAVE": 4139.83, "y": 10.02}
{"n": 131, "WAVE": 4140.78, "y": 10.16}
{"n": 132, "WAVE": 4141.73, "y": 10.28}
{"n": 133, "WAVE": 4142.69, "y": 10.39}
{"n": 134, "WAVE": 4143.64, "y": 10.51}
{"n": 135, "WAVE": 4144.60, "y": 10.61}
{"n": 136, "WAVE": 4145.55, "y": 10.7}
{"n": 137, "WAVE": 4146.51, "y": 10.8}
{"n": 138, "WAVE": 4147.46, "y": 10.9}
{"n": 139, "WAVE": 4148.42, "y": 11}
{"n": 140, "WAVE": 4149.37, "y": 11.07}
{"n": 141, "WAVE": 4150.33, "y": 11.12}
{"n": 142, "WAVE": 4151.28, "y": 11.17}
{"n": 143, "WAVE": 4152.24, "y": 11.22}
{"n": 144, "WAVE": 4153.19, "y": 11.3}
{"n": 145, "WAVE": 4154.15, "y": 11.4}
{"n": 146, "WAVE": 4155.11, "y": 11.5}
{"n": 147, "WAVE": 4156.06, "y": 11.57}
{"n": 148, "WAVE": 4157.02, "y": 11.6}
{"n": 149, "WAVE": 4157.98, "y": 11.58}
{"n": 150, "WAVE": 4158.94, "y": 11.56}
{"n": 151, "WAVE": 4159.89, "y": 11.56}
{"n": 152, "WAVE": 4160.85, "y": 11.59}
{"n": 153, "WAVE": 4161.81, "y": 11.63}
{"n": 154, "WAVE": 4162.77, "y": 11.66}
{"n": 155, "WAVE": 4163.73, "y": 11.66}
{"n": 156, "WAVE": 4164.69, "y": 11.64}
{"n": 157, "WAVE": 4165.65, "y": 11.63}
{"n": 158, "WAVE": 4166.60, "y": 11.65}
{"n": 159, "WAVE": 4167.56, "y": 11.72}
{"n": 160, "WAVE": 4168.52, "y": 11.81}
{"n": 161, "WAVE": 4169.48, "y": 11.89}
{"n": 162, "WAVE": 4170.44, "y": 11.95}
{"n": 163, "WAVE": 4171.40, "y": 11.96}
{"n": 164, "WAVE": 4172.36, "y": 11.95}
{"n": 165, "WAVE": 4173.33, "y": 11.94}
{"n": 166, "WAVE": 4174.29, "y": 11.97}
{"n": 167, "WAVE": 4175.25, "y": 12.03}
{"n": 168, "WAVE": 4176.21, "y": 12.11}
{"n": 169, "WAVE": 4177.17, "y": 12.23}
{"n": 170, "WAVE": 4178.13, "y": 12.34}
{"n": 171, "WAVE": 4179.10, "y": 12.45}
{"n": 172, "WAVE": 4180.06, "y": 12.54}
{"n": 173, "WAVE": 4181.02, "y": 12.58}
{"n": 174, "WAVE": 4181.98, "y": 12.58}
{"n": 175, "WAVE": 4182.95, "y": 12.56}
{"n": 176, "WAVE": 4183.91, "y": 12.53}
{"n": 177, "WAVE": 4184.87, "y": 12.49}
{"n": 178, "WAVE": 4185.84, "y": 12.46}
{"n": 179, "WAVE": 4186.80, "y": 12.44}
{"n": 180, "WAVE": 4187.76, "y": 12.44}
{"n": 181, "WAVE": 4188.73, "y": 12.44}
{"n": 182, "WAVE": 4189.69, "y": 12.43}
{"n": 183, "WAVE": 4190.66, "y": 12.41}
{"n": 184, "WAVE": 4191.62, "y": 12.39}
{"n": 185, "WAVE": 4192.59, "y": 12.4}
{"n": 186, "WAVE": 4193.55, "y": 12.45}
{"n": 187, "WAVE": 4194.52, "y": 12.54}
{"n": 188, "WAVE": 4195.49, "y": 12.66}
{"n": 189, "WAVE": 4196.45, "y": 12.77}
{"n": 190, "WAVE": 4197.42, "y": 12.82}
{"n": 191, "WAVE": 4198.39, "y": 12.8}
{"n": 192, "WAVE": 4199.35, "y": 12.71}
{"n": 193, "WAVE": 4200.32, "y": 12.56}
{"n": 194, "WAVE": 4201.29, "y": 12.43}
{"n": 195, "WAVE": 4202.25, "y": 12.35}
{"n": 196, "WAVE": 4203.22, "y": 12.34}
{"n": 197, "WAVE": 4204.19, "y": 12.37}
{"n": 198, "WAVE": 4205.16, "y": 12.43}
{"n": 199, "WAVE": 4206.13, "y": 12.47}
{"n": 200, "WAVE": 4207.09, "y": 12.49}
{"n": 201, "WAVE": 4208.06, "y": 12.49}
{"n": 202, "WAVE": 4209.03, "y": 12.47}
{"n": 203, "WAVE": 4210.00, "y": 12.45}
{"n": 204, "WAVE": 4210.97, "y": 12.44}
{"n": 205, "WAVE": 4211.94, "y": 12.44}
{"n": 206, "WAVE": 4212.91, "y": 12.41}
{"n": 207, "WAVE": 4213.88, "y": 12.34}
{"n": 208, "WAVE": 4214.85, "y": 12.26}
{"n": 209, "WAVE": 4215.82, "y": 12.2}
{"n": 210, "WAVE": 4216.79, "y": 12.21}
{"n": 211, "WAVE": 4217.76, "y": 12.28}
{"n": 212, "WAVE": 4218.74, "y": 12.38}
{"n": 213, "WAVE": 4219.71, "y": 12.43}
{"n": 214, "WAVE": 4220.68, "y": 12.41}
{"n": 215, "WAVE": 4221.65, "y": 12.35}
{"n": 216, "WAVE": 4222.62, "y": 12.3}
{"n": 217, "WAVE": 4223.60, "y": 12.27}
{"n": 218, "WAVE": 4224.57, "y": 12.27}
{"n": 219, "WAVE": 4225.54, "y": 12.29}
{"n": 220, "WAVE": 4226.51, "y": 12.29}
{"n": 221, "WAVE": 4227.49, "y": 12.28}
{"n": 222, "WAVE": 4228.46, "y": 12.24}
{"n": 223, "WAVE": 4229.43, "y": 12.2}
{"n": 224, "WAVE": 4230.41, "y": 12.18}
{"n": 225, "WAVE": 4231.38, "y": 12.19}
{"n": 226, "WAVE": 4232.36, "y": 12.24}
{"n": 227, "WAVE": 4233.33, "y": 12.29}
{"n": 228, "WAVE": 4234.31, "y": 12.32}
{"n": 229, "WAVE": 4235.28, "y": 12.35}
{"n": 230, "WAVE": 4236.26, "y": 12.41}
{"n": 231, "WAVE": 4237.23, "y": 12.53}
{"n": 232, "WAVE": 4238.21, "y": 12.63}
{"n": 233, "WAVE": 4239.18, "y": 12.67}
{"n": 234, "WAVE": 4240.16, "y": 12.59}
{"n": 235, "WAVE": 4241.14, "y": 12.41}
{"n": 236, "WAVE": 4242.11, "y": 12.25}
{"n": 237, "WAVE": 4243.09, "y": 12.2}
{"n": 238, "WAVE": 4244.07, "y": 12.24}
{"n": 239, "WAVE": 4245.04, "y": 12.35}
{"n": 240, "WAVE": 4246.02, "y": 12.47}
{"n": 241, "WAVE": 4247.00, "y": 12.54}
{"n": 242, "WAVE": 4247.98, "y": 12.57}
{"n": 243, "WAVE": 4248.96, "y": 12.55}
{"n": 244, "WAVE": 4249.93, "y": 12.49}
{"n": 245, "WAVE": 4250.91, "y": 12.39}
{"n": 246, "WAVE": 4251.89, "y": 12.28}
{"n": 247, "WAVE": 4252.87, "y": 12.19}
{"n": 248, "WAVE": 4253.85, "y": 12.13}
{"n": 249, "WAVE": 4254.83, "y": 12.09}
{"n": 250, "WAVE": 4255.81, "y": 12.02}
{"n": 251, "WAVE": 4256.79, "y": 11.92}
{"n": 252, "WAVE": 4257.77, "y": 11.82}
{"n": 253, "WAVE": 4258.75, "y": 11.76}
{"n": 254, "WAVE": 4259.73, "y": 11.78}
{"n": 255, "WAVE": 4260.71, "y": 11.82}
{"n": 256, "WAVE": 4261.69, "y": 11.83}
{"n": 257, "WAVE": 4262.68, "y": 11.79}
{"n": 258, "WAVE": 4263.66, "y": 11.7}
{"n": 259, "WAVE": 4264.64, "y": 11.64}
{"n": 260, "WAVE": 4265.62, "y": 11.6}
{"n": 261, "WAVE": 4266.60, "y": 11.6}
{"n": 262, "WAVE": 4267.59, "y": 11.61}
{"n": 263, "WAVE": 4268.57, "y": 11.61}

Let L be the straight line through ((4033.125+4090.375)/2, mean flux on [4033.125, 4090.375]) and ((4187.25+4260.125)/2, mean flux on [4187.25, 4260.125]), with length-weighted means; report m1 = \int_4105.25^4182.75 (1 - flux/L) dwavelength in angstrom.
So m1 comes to 8.7 angstrom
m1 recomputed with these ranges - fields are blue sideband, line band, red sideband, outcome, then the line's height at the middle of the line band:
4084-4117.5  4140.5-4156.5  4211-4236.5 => -3.7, 8.9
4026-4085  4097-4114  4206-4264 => 8.0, 11.2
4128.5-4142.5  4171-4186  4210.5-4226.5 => -1.6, 11.1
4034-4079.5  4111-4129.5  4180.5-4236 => 5.0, 11.5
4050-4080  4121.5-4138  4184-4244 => 2.6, 11.3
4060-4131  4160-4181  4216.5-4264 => -3.3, 10.3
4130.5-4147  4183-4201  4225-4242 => -1.9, 11.4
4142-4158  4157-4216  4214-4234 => -2.9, 11.7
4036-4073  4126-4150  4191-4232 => 3.4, 11.8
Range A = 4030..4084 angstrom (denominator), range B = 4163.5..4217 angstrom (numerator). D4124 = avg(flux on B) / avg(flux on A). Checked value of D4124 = 1.1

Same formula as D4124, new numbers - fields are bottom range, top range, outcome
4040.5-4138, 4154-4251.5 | 1.37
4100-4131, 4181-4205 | 1.66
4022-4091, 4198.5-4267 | 1.15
